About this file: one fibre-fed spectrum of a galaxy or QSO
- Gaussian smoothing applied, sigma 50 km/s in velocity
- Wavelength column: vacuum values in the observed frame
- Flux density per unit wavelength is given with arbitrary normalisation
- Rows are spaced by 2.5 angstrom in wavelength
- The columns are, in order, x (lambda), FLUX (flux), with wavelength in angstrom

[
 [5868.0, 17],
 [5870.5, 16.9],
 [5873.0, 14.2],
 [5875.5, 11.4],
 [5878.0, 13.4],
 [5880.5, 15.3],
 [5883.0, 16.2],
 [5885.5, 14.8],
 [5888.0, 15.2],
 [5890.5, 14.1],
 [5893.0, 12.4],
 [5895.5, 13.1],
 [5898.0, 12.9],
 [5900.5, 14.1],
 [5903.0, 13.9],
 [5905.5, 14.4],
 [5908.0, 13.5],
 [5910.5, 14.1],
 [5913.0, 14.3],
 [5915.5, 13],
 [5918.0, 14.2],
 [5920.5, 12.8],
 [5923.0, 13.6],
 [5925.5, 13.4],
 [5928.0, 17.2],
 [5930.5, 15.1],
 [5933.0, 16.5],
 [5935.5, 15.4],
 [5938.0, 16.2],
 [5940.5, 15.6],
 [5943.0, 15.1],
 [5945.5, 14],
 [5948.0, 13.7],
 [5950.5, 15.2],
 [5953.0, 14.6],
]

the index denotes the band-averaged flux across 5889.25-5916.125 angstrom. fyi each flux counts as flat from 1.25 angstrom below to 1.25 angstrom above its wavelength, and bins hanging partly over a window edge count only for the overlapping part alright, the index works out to 13.6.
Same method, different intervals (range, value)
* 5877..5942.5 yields 14.4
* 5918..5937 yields 14.8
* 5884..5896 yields 14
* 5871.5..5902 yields 13.9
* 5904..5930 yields 14.1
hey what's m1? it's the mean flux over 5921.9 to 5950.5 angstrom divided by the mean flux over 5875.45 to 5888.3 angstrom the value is 1.03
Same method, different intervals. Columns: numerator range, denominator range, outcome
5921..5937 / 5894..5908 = 1.11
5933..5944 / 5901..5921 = 1.14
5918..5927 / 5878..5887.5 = 0.89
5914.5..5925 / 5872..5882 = 0.98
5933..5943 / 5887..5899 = 1.17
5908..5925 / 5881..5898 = 0.96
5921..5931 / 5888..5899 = 1.10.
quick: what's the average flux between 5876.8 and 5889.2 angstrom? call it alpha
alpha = 15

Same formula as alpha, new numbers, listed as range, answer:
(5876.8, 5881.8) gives 14.4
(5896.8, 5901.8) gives 13.5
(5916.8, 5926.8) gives 13.5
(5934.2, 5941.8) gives 15.7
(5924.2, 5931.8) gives 15.2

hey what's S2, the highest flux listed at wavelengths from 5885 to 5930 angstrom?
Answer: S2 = 17.2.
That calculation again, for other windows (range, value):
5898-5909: 14.4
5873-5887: 16.2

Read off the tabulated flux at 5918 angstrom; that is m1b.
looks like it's 14.2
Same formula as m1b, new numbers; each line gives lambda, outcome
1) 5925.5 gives 13.4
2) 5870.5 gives 16.9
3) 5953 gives 14.6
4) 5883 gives 16.2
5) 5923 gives 13.6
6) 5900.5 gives 14.1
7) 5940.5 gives 15.6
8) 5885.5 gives 14.8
